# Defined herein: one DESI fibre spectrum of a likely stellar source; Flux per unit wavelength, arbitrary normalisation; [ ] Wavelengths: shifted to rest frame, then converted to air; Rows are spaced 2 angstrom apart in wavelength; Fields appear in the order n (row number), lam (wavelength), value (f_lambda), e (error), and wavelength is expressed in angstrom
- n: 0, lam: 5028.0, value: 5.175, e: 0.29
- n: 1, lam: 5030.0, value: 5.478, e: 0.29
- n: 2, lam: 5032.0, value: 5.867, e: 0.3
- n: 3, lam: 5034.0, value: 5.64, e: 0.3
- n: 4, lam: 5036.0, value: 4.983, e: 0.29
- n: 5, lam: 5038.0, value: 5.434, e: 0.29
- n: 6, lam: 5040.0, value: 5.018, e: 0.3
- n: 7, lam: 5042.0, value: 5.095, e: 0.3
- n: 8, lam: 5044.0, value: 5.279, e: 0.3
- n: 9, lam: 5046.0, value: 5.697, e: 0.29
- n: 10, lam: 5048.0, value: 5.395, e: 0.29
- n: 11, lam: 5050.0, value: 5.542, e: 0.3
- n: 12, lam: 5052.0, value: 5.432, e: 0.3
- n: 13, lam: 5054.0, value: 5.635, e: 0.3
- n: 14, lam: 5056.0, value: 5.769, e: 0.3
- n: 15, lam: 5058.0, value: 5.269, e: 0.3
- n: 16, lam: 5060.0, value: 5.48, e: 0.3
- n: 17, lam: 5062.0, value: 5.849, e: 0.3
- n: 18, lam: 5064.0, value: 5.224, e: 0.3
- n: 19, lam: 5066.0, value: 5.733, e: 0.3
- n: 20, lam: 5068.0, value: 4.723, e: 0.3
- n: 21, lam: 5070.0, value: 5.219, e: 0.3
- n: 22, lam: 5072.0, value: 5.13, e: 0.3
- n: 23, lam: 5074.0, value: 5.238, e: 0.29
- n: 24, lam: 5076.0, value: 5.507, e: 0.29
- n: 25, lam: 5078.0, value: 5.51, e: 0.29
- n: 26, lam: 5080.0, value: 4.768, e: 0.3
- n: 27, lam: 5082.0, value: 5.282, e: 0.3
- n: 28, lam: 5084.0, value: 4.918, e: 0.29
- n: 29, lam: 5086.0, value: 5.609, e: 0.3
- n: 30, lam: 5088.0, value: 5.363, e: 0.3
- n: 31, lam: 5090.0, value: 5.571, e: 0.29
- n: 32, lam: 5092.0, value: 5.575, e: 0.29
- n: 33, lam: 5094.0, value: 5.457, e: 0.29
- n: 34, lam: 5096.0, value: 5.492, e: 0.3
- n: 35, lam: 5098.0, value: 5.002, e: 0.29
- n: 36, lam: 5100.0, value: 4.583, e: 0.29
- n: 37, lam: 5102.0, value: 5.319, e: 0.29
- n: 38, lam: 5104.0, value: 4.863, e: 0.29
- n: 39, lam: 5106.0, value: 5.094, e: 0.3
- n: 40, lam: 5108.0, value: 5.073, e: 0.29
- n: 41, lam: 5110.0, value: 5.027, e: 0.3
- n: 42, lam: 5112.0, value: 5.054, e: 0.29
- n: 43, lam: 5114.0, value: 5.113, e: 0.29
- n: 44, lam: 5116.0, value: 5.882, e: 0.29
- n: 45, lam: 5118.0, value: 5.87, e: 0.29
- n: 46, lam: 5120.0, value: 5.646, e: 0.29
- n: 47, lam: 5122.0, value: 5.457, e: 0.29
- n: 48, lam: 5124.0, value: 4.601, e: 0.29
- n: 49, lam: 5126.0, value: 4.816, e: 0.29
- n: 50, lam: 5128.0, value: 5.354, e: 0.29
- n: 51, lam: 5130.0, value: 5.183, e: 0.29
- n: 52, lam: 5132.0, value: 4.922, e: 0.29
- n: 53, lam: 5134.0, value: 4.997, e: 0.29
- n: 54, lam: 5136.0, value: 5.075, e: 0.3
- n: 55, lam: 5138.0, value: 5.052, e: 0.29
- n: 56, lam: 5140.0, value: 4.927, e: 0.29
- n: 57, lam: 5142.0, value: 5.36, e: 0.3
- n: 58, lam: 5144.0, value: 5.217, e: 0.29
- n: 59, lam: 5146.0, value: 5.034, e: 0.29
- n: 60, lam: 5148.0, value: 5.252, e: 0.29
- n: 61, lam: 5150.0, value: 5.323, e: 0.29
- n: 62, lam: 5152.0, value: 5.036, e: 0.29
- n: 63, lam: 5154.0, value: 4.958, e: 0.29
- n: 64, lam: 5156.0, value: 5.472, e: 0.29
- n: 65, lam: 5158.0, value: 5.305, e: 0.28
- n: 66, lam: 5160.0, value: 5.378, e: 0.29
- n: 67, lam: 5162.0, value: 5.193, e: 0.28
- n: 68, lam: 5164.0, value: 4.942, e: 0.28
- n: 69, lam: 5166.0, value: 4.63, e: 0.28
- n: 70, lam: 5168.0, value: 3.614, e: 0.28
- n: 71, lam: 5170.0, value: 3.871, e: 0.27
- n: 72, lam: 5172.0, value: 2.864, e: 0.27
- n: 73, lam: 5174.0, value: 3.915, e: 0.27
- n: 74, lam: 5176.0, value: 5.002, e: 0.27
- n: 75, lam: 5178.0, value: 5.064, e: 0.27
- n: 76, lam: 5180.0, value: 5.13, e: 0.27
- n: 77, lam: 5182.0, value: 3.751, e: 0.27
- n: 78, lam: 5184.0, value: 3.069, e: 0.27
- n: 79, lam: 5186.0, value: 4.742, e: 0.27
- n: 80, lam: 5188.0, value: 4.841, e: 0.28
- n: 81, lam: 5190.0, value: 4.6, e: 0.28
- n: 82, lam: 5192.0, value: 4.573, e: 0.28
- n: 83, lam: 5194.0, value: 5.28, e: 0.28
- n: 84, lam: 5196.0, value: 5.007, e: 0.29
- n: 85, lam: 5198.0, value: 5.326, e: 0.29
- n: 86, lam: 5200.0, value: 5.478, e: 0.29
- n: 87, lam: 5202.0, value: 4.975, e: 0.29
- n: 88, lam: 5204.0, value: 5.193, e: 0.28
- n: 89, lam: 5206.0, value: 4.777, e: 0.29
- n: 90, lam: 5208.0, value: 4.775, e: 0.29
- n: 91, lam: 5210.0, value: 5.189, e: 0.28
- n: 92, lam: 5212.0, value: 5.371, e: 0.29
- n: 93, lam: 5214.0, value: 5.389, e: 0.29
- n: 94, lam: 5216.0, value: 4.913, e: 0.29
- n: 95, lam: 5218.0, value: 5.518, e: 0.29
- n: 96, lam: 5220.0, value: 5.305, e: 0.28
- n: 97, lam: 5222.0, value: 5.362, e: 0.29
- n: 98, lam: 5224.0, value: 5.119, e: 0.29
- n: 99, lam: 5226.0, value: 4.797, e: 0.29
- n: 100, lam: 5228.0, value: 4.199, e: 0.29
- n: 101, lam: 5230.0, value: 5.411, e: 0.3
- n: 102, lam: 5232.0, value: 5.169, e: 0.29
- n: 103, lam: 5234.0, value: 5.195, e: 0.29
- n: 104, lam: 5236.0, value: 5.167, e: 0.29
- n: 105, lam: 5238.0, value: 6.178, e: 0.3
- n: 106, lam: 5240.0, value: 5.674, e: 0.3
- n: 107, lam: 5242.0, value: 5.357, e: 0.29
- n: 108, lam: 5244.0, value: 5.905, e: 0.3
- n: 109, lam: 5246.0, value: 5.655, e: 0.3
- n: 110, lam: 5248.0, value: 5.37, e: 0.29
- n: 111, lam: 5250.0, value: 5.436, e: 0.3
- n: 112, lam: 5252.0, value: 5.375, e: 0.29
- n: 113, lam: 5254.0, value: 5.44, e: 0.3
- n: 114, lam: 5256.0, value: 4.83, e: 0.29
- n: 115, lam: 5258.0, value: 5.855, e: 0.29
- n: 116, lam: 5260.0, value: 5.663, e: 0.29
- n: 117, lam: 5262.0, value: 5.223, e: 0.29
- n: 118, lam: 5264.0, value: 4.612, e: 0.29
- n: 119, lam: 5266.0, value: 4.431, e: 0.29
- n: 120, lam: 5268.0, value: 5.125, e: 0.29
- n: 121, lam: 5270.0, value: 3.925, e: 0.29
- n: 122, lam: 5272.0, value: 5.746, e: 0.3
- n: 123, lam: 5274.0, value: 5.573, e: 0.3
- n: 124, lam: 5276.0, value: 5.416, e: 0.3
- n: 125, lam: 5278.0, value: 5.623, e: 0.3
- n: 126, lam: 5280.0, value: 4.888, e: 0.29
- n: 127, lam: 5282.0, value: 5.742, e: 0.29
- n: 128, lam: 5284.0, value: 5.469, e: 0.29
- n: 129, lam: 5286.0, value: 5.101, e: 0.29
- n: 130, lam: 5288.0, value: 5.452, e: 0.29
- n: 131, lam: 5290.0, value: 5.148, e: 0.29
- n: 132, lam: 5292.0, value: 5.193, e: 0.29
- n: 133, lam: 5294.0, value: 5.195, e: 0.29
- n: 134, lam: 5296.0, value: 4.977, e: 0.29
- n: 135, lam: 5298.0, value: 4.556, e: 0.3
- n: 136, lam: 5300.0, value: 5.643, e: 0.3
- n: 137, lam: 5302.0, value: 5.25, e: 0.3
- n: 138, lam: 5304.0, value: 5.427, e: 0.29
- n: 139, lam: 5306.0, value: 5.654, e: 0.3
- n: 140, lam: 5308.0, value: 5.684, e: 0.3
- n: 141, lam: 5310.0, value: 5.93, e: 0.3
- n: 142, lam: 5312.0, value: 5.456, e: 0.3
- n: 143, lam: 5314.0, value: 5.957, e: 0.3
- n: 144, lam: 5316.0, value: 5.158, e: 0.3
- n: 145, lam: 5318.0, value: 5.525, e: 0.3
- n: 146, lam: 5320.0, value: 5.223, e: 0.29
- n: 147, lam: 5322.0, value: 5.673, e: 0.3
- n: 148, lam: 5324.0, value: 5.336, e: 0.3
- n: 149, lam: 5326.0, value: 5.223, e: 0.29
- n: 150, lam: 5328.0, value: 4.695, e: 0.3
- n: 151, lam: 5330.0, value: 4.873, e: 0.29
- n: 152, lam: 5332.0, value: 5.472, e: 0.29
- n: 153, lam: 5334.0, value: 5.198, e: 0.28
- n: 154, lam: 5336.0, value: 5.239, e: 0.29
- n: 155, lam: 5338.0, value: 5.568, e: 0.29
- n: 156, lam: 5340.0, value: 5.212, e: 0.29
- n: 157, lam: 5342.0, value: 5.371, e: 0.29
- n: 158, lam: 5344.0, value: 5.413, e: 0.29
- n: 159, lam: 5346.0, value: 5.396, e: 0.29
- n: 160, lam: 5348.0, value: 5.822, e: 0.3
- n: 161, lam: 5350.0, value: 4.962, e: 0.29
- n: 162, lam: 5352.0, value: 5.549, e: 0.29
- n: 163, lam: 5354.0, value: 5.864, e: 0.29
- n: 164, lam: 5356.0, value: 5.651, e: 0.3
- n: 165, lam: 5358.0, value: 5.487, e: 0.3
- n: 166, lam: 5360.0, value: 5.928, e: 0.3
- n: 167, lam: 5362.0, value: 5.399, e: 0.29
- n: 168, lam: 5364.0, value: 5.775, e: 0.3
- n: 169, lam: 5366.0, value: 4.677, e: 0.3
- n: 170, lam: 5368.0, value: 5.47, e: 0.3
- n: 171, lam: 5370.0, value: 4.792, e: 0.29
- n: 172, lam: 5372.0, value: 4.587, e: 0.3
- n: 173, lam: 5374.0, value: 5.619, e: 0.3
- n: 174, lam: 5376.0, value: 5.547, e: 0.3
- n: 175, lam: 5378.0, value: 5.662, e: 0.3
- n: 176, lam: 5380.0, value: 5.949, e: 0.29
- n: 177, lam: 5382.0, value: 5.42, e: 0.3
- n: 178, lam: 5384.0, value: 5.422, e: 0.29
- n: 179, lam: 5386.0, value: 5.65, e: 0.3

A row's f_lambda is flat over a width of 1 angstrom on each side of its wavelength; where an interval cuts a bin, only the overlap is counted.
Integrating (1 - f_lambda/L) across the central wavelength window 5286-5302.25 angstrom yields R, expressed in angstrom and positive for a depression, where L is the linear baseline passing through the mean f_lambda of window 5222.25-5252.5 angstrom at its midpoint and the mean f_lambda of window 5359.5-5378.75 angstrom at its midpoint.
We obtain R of 0.49 angstrom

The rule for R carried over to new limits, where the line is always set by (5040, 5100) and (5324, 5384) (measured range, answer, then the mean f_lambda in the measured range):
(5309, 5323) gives -0.5 angstrom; 5.56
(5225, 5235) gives 0.8 angstrom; 4.95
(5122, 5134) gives 0.8 angstrom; 5.02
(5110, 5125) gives 0.0 angstrom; 5.35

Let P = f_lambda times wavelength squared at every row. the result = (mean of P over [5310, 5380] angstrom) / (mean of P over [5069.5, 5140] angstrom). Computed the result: 1.1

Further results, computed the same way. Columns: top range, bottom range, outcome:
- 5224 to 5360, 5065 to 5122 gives 1.09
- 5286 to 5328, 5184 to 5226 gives 1.11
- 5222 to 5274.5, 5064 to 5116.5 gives 1.07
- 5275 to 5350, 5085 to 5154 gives 1.11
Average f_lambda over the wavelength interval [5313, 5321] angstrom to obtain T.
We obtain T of 5.47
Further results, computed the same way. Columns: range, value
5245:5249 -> 5.51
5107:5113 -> 5.05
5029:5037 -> 5.49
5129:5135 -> 5.03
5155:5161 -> 5.39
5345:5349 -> 5.61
